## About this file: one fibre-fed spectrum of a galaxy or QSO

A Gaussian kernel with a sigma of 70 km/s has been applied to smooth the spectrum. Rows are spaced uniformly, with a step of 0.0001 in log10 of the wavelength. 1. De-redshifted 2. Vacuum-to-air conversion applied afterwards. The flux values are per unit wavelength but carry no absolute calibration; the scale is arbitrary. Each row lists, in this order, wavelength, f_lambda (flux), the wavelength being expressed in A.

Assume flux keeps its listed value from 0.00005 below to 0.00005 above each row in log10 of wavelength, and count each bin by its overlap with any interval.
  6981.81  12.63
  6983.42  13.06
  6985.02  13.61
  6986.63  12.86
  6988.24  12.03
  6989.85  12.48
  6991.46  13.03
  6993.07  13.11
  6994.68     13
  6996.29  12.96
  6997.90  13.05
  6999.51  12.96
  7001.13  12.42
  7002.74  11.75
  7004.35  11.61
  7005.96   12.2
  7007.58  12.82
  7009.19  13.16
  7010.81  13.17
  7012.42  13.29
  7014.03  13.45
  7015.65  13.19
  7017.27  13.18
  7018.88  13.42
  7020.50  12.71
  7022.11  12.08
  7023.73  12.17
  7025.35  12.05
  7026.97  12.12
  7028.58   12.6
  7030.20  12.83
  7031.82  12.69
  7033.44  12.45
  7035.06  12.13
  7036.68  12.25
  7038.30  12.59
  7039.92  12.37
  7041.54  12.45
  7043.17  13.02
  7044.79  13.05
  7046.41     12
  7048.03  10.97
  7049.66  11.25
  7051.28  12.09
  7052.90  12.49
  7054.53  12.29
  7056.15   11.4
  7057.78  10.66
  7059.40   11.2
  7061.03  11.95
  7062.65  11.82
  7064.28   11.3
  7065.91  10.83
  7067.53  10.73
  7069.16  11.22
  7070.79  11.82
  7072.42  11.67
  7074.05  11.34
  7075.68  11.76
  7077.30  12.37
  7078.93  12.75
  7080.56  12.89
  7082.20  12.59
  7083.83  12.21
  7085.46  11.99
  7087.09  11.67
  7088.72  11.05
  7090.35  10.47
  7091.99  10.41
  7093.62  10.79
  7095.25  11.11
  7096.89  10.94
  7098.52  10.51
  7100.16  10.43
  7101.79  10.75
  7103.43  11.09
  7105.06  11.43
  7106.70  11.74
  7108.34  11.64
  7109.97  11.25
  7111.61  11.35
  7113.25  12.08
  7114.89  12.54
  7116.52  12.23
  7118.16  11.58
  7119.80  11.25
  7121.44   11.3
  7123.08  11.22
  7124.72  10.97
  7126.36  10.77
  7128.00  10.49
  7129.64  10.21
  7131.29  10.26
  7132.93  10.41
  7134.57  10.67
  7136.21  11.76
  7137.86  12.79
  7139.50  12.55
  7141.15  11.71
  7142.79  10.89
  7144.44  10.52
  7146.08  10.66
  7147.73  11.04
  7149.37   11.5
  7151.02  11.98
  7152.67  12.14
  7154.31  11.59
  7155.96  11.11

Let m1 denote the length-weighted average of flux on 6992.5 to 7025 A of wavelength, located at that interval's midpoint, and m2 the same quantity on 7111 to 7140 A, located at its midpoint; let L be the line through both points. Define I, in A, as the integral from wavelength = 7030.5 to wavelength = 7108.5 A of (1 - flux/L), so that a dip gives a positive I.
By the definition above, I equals 2.2 A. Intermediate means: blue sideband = 12.8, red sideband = 11.3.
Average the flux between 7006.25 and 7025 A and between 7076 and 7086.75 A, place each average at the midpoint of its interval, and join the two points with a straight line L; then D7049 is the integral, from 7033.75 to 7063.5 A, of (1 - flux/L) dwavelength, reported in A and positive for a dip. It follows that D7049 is 1.5 A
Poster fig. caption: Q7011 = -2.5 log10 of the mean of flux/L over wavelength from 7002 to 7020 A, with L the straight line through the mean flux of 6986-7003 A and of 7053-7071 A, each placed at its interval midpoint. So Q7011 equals -0.04 mag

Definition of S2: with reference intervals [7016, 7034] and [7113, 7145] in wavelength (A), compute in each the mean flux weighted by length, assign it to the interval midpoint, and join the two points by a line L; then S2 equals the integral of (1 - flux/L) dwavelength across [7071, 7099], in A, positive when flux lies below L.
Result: 0.65 A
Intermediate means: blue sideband 12.6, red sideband 11.3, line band 11.6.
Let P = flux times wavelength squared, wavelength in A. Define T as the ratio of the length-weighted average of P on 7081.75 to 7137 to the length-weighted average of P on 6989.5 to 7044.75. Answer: 0.91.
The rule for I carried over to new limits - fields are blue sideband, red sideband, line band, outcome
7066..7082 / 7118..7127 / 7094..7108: 0.53 A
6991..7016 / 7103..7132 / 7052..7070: 0.91 A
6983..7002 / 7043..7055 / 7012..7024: -0.42 A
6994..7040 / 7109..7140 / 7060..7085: 0.33 A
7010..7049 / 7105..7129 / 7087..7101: 1.16 A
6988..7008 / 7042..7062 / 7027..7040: -0.38 A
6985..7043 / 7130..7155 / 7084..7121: 1.41 A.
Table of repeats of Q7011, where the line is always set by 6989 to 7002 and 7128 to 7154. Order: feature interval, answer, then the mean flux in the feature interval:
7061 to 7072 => 0.07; 11.4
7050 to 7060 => 0.05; 11.7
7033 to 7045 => -0.01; 12.5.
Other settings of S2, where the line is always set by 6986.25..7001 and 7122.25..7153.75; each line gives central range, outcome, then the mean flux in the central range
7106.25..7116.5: -0.3 A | 11.8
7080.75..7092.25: 0.2 A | 11.6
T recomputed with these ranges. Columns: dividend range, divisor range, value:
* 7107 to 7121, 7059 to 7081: 1.02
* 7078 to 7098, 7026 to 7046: 0.94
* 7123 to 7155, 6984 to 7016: 0.91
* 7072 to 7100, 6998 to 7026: 0.93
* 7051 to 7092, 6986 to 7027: 0.94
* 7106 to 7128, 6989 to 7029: 0.93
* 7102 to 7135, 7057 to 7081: 0.98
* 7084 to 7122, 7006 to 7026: 0.90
